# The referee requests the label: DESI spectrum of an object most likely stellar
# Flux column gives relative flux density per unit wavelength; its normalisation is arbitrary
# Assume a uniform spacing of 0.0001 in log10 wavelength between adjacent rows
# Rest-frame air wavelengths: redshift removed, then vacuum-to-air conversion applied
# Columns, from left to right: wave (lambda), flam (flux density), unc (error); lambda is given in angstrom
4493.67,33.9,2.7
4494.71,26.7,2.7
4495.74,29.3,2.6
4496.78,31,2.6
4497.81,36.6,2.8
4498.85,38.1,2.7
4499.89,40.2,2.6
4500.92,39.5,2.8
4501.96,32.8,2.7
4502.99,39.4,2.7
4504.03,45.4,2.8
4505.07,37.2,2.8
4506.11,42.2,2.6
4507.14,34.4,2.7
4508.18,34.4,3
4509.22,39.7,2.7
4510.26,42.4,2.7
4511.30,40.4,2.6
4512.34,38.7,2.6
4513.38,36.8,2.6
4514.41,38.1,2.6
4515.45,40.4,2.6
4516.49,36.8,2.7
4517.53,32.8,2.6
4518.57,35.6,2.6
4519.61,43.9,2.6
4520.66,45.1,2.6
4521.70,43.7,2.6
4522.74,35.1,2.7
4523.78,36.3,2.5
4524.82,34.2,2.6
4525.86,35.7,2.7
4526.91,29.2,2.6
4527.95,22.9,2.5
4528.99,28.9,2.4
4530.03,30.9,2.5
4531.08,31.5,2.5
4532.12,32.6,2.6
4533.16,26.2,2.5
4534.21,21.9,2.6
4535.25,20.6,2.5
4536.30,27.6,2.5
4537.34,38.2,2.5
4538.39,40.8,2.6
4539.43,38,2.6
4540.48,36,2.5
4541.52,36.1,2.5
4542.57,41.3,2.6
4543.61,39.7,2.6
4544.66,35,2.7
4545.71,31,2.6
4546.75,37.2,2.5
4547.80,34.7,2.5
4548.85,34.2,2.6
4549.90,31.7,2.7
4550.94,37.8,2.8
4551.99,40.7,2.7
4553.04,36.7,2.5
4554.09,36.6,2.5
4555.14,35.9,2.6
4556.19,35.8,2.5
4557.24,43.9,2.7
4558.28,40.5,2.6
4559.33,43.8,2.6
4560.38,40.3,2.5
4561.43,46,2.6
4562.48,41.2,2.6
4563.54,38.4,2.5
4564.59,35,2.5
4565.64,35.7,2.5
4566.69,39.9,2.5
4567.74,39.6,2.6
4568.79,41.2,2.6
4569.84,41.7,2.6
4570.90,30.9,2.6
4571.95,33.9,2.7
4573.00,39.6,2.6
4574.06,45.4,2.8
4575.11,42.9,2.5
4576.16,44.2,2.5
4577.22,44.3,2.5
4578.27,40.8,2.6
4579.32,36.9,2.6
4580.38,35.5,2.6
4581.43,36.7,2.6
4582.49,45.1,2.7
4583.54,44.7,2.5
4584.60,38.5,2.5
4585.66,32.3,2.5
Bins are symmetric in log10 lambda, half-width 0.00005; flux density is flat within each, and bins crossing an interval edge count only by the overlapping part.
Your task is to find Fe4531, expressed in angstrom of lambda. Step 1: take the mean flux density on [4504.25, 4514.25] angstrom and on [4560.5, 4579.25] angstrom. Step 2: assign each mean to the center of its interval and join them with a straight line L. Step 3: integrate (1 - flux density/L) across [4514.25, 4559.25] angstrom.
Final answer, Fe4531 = 4.63 angstrom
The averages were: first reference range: 38.7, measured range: 35.2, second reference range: 40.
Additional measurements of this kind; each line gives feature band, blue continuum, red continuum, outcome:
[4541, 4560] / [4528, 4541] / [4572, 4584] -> -1.5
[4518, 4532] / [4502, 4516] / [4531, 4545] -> 0.5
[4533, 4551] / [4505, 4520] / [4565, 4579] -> 2.4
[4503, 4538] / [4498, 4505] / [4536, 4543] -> 2.6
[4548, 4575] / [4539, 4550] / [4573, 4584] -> 0.1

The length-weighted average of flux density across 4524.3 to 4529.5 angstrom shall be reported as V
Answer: 30.2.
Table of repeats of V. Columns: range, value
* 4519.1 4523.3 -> 41.8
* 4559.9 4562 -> 43.2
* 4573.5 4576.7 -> 44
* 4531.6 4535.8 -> 25.3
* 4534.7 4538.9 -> 31.7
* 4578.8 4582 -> 36.4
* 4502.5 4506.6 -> 41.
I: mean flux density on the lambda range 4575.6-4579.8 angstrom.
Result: 41.7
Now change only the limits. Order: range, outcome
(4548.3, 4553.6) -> 36.2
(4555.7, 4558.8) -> 40.2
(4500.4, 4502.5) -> 36.4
